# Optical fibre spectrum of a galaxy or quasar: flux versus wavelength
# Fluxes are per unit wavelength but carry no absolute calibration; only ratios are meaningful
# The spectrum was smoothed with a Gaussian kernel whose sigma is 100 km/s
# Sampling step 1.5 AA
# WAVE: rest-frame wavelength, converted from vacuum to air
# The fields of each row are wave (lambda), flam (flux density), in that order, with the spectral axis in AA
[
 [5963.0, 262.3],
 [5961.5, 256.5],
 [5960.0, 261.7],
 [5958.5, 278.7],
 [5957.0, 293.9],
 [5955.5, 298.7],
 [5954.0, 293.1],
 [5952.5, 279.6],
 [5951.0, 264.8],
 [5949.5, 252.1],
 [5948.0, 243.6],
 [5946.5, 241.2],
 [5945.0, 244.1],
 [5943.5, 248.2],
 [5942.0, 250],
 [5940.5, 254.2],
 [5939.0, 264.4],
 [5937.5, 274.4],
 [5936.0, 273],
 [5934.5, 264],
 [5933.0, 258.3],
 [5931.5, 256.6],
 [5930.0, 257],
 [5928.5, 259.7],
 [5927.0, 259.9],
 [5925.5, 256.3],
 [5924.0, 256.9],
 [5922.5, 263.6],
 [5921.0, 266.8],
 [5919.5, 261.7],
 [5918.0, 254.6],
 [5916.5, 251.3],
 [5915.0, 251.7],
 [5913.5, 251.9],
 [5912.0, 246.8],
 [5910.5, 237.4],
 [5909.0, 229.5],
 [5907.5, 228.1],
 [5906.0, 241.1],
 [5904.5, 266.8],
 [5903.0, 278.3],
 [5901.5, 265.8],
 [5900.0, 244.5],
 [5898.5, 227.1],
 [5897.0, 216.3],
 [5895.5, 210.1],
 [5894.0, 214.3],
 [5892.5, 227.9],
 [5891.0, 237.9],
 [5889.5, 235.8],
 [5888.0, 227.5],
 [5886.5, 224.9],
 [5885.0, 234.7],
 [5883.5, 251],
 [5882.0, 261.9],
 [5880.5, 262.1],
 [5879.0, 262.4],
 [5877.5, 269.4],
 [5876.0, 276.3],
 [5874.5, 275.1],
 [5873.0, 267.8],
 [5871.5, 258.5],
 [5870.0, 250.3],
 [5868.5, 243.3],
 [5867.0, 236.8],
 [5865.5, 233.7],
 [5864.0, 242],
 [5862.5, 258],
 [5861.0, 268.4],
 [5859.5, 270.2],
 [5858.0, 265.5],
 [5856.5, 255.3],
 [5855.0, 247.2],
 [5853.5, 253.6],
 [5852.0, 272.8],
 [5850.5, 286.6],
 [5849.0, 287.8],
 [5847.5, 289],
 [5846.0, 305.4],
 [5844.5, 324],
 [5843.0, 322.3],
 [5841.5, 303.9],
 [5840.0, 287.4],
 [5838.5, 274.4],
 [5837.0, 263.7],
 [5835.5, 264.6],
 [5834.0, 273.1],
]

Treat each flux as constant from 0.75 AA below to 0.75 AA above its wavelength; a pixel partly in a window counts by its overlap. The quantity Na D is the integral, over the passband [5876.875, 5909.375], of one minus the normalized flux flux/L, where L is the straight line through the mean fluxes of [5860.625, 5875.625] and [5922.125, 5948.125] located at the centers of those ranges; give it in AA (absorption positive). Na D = 1.7 AA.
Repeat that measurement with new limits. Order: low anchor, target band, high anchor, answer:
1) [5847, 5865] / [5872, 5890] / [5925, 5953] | 0.6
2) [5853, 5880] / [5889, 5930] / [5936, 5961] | 2.4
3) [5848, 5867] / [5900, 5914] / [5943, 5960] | 0.8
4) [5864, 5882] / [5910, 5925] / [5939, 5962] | 0.4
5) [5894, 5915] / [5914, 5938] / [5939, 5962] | -0.8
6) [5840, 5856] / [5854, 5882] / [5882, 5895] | 0.3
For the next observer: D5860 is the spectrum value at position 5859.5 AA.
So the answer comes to 270.2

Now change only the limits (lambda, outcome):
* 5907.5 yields 228.1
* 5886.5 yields 224.9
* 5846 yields 305.4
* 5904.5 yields 266.8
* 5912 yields 246.8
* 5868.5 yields 243.3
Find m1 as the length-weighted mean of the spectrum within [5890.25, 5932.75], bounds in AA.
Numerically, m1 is 247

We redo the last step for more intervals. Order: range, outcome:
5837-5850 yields 297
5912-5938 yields 259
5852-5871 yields 253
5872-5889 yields 255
